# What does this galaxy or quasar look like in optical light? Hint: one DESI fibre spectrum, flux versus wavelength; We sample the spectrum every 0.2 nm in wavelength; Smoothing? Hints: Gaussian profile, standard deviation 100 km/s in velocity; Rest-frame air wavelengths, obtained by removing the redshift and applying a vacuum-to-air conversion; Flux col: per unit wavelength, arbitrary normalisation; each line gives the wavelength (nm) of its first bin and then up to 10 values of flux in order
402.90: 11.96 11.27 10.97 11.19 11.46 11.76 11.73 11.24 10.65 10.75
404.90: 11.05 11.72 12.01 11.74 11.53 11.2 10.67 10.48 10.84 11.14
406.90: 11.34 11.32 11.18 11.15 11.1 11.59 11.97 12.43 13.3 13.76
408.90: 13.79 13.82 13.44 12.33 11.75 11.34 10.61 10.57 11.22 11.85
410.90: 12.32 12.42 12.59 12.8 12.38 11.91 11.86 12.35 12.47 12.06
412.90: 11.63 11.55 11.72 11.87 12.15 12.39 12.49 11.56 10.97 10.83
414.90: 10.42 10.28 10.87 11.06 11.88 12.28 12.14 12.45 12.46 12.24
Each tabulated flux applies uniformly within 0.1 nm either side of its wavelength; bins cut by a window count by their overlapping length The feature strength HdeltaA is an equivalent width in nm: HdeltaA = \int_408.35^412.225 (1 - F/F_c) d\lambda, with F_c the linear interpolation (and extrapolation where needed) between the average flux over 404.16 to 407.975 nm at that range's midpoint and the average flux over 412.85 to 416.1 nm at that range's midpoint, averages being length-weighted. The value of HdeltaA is -0.33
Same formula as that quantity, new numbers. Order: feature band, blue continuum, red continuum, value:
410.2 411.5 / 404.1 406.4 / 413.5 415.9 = -0.07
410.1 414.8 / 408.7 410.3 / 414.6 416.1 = -0.04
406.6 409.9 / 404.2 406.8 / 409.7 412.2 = -0.20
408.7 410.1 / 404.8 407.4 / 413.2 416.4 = -0.16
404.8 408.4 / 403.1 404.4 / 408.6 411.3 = 0.13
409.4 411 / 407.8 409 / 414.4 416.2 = 0.11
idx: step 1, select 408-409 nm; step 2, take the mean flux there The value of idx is 13.1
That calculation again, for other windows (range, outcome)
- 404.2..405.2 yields 11.1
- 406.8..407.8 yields 11.2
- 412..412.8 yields 12.2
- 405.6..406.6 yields 10.9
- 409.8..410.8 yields 11.1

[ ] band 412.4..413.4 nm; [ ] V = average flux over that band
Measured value 11.9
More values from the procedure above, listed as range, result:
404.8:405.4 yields 11.6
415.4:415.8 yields 11.5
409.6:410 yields 11.5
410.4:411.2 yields 12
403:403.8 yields 11.2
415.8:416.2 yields 12.2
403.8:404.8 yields 11.2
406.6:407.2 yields 11.3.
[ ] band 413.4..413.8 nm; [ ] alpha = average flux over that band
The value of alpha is 12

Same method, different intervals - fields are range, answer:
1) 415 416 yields 11.3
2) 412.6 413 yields 11.8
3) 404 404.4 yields 11.5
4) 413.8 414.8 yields 11.6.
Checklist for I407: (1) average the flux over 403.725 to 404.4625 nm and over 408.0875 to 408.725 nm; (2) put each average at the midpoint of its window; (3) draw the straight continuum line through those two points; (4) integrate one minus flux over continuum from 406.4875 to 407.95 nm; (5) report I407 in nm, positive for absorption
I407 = 0.15 nm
